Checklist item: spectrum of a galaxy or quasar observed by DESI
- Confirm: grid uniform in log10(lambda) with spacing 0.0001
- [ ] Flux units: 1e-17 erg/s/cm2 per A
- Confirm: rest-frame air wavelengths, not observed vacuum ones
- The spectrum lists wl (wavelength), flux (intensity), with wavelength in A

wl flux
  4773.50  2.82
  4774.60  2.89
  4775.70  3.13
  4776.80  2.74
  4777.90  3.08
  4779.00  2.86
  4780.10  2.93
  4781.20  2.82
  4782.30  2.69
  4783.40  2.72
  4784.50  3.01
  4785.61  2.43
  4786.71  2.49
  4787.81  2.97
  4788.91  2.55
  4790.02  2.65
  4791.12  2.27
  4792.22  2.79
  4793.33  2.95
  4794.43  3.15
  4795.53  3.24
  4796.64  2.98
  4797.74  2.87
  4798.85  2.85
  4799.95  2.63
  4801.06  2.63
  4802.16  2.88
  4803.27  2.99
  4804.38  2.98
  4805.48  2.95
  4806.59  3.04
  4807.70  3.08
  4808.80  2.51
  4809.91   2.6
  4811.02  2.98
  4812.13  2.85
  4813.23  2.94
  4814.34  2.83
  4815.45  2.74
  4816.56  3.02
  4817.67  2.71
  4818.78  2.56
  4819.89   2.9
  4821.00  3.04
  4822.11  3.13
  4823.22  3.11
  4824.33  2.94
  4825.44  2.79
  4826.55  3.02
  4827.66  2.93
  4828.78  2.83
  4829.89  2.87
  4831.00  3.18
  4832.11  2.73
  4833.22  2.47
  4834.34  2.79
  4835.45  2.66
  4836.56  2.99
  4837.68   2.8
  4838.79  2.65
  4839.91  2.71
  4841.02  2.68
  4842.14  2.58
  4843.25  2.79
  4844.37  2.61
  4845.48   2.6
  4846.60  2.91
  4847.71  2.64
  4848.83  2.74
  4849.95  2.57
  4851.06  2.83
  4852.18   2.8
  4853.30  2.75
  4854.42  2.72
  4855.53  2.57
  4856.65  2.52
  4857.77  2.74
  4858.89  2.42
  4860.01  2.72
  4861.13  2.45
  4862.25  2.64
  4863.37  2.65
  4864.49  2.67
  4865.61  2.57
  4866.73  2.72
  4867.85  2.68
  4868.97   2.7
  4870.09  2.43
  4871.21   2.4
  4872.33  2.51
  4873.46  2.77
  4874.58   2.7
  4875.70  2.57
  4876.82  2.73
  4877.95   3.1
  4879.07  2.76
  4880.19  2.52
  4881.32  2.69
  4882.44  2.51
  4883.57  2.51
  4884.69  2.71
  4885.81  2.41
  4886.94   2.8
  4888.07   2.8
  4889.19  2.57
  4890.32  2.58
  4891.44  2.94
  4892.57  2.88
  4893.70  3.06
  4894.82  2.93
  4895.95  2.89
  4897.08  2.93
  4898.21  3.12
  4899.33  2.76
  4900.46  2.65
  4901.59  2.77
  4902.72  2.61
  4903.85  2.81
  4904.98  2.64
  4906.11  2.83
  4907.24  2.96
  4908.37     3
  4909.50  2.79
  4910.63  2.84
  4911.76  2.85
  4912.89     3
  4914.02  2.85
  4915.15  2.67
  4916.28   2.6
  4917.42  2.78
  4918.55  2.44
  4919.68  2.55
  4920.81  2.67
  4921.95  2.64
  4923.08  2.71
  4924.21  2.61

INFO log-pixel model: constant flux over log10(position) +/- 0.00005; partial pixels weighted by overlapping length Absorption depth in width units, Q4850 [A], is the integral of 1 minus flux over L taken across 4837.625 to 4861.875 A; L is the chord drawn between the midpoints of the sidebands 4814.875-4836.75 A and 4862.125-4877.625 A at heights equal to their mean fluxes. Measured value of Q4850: 0.62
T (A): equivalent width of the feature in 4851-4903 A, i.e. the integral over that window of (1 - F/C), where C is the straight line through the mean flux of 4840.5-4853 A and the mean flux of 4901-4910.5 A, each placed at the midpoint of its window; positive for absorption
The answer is 1.10 A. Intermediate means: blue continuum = 2.7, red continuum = 2.8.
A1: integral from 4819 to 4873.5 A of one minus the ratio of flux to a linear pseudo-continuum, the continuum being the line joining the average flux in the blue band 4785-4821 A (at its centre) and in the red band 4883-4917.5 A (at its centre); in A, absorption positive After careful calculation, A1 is 1.44 A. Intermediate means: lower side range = 2.82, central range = 2.73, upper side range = 2.79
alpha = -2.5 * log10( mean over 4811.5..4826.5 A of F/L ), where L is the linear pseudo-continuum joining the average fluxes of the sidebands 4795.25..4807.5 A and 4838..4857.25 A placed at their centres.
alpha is -0.027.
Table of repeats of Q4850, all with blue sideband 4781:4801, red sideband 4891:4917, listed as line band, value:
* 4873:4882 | 0.3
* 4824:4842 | 0.0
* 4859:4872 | 1.0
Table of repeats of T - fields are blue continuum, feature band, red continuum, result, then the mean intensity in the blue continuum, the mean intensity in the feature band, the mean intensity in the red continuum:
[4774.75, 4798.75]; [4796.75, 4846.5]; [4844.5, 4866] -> -1.6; 2.83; 2.83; 2.66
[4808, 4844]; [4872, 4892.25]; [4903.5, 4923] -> 0.7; 2.82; 2.68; 2.76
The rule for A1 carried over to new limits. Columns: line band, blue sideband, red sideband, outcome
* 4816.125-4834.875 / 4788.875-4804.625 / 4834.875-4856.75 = -0.8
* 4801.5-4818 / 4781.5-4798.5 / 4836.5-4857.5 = -0.7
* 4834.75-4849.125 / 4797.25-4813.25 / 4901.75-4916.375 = 0.6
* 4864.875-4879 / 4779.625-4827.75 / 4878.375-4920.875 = 0.6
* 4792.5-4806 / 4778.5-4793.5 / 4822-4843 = -0.9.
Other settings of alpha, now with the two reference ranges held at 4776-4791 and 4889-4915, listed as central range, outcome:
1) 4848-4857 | 0.05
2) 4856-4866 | 0.09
